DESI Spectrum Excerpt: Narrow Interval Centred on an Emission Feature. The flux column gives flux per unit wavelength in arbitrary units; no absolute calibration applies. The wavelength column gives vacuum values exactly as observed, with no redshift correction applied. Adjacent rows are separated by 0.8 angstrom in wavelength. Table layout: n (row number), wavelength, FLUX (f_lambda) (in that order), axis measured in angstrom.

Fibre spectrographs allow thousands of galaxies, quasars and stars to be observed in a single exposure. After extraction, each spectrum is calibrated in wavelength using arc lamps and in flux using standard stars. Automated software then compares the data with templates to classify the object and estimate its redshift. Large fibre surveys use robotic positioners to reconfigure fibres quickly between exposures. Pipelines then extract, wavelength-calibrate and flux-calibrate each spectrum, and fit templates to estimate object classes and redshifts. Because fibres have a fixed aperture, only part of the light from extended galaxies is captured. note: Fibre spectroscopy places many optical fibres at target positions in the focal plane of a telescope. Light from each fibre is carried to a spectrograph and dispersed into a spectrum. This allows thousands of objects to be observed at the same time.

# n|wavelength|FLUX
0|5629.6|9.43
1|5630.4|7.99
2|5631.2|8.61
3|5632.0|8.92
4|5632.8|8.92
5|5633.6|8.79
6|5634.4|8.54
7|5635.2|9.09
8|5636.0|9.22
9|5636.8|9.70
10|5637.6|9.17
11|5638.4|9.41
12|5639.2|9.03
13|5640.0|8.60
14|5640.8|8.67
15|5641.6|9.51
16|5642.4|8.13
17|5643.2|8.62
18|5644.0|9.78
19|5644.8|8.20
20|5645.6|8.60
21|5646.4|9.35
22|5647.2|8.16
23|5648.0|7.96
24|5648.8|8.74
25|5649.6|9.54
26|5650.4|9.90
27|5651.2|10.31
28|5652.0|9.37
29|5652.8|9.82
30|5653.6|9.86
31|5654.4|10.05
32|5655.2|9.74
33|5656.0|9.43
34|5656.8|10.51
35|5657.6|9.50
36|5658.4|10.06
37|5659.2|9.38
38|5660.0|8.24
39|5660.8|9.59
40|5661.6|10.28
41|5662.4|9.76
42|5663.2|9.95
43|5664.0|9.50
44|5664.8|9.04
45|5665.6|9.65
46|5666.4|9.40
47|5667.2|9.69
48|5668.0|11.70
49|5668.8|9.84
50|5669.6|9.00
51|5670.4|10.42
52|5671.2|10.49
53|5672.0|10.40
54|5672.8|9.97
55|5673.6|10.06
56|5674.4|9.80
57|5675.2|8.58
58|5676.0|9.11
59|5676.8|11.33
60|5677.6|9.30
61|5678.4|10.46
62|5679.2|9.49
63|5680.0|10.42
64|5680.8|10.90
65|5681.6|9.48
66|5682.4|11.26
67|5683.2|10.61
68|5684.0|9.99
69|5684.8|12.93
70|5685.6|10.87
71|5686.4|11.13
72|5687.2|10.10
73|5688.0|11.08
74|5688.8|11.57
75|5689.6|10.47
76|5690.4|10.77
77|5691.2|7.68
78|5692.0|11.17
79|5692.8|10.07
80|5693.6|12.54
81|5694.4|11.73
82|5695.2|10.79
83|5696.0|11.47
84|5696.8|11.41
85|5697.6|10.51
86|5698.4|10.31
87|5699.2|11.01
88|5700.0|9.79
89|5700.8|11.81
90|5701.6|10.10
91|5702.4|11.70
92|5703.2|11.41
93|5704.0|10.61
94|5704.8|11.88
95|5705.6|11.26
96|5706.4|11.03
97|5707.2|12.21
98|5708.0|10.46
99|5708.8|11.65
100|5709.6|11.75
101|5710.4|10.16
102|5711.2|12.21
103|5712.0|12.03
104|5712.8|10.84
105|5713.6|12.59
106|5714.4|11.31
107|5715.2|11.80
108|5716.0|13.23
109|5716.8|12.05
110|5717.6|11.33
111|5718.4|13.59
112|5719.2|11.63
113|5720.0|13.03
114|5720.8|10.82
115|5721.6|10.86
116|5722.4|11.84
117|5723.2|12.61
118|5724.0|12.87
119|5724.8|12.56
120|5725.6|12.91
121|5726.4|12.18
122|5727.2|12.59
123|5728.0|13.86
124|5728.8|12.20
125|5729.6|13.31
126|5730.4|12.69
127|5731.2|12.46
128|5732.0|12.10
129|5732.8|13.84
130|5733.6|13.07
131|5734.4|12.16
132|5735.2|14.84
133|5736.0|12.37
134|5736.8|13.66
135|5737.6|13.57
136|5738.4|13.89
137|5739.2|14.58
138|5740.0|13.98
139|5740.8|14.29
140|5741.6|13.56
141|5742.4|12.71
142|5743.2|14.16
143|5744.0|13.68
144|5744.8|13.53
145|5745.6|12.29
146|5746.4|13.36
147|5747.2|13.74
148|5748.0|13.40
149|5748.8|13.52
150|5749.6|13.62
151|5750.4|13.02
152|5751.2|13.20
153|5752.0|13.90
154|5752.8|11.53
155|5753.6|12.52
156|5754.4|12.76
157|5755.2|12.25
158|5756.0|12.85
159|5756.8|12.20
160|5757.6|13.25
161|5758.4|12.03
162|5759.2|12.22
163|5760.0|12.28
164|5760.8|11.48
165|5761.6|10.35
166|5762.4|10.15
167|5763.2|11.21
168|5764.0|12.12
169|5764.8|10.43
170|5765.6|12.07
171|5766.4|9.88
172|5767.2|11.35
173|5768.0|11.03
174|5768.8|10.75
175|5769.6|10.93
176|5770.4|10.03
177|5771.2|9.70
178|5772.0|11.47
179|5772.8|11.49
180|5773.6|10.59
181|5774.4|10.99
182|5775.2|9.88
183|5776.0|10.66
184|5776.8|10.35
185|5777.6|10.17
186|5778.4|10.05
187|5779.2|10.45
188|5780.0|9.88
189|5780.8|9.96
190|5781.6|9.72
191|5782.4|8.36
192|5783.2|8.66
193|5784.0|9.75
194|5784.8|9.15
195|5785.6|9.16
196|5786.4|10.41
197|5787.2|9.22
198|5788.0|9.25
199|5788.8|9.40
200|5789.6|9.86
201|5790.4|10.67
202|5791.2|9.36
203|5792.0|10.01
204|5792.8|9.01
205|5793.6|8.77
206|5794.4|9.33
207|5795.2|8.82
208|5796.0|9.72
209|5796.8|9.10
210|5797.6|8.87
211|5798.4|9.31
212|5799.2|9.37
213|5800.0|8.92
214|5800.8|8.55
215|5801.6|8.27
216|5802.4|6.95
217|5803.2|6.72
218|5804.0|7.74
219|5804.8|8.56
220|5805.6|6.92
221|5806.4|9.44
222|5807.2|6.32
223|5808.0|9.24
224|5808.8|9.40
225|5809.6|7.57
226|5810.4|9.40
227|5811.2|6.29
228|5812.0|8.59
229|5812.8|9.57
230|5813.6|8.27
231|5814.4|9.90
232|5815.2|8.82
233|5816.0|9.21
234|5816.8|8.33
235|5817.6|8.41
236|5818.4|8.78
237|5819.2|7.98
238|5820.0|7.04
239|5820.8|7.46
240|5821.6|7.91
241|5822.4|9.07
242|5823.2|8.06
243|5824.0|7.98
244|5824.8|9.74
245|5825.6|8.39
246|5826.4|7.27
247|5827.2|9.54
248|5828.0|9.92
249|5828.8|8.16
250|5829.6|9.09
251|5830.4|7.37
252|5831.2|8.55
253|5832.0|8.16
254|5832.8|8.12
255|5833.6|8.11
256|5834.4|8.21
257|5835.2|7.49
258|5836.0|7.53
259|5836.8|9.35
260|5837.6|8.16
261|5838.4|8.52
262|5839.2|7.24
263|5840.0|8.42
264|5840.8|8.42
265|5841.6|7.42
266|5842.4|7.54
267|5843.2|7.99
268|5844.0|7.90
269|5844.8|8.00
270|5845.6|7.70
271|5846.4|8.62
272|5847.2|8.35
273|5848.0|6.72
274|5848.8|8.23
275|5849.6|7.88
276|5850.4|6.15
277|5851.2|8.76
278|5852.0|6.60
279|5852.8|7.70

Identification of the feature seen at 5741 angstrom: C III]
